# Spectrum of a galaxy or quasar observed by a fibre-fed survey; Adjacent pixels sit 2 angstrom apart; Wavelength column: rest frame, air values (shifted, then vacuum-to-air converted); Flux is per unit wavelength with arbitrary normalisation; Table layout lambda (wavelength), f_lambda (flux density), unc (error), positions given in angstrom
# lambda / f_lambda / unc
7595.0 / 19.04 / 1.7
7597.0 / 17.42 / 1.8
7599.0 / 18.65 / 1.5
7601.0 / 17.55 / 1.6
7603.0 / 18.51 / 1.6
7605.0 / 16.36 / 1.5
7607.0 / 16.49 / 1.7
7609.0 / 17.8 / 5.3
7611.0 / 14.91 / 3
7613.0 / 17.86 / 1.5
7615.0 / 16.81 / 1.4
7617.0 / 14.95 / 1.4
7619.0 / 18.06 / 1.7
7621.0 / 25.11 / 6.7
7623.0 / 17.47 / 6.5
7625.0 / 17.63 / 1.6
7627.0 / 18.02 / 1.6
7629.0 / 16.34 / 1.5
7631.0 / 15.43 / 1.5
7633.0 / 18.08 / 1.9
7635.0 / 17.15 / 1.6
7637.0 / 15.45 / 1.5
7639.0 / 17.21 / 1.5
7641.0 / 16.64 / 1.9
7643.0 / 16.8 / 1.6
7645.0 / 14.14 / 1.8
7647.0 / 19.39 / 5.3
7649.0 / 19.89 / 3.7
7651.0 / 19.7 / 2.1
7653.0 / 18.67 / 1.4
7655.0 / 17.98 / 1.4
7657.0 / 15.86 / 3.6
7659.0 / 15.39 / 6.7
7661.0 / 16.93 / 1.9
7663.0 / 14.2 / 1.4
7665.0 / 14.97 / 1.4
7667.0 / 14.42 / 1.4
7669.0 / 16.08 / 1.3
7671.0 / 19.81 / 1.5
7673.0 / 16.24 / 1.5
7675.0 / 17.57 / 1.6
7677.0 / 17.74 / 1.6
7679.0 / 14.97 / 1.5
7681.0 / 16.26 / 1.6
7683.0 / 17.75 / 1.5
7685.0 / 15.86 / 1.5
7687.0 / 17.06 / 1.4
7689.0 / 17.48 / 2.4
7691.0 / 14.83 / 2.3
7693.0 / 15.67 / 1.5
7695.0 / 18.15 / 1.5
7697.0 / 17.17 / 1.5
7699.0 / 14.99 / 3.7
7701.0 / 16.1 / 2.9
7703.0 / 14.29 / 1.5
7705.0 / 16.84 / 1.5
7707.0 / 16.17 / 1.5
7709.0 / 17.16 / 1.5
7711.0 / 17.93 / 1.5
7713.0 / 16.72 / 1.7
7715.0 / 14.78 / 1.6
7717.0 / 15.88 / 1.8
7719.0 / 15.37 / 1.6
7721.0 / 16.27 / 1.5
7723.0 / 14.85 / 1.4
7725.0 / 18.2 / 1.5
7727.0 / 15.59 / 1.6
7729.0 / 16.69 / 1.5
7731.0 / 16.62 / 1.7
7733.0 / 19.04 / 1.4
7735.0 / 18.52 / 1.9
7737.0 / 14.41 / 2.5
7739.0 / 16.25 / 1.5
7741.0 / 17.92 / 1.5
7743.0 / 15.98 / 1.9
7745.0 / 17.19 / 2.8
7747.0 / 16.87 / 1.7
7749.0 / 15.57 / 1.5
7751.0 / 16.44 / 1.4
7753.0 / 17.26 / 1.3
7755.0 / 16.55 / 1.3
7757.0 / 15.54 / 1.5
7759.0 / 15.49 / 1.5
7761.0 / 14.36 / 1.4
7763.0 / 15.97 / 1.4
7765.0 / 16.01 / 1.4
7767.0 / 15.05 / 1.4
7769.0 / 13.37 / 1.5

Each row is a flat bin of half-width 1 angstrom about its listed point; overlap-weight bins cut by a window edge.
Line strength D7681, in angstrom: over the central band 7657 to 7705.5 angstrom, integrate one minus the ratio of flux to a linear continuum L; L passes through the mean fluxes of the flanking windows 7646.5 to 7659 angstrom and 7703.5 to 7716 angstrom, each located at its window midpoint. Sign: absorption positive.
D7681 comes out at 3.1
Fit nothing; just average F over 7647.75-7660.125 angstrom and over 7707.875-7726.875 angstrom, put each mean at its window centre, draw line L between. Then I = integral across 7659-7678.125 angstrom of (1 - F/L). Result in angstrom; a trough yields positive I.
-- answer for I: 1.3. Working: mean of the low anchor 17.9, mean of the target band 16.4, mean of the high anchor 16.3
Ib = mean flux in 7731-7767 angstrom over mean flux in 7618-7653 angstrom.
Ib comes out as 0.9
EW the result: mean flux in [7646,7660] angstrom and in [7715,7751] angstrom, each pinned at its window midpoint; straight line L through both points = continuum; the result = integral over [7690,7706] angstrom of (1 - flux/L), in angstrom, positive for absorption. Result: 1.12 angstrom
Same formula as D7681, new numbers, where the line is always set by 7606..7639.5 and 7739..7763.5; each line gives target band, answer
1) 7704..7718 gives 0.1 angstrom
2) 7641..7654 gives -0.6 angstrom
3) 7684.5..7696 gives 0.2 angstrom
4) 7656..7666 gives 0.9 angstrom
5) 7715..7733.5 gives 0.2 angstrom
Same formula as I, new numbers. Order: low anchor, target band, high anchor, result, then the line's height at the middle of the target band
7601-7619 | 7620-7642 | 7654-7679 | -1.3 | 16.7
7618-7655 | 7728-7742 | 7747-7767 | -0.7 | 16.3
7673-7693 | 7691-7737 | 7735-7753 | 0.3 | 16.5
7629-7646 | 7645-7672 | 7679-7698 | -1.0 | 16.5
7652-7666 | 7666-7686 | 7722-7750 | -0.4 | 16.4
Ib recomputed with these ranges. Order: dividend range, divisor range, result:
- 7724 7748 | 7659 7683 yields 1.04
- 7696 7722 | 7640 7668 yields 0.96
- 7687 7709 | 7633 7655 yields 0.93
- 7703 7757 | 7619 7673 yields 0.96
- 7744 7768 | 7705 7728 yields 0.98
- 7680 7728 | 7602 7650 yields 0.94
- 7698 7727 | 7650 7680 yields 0.96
